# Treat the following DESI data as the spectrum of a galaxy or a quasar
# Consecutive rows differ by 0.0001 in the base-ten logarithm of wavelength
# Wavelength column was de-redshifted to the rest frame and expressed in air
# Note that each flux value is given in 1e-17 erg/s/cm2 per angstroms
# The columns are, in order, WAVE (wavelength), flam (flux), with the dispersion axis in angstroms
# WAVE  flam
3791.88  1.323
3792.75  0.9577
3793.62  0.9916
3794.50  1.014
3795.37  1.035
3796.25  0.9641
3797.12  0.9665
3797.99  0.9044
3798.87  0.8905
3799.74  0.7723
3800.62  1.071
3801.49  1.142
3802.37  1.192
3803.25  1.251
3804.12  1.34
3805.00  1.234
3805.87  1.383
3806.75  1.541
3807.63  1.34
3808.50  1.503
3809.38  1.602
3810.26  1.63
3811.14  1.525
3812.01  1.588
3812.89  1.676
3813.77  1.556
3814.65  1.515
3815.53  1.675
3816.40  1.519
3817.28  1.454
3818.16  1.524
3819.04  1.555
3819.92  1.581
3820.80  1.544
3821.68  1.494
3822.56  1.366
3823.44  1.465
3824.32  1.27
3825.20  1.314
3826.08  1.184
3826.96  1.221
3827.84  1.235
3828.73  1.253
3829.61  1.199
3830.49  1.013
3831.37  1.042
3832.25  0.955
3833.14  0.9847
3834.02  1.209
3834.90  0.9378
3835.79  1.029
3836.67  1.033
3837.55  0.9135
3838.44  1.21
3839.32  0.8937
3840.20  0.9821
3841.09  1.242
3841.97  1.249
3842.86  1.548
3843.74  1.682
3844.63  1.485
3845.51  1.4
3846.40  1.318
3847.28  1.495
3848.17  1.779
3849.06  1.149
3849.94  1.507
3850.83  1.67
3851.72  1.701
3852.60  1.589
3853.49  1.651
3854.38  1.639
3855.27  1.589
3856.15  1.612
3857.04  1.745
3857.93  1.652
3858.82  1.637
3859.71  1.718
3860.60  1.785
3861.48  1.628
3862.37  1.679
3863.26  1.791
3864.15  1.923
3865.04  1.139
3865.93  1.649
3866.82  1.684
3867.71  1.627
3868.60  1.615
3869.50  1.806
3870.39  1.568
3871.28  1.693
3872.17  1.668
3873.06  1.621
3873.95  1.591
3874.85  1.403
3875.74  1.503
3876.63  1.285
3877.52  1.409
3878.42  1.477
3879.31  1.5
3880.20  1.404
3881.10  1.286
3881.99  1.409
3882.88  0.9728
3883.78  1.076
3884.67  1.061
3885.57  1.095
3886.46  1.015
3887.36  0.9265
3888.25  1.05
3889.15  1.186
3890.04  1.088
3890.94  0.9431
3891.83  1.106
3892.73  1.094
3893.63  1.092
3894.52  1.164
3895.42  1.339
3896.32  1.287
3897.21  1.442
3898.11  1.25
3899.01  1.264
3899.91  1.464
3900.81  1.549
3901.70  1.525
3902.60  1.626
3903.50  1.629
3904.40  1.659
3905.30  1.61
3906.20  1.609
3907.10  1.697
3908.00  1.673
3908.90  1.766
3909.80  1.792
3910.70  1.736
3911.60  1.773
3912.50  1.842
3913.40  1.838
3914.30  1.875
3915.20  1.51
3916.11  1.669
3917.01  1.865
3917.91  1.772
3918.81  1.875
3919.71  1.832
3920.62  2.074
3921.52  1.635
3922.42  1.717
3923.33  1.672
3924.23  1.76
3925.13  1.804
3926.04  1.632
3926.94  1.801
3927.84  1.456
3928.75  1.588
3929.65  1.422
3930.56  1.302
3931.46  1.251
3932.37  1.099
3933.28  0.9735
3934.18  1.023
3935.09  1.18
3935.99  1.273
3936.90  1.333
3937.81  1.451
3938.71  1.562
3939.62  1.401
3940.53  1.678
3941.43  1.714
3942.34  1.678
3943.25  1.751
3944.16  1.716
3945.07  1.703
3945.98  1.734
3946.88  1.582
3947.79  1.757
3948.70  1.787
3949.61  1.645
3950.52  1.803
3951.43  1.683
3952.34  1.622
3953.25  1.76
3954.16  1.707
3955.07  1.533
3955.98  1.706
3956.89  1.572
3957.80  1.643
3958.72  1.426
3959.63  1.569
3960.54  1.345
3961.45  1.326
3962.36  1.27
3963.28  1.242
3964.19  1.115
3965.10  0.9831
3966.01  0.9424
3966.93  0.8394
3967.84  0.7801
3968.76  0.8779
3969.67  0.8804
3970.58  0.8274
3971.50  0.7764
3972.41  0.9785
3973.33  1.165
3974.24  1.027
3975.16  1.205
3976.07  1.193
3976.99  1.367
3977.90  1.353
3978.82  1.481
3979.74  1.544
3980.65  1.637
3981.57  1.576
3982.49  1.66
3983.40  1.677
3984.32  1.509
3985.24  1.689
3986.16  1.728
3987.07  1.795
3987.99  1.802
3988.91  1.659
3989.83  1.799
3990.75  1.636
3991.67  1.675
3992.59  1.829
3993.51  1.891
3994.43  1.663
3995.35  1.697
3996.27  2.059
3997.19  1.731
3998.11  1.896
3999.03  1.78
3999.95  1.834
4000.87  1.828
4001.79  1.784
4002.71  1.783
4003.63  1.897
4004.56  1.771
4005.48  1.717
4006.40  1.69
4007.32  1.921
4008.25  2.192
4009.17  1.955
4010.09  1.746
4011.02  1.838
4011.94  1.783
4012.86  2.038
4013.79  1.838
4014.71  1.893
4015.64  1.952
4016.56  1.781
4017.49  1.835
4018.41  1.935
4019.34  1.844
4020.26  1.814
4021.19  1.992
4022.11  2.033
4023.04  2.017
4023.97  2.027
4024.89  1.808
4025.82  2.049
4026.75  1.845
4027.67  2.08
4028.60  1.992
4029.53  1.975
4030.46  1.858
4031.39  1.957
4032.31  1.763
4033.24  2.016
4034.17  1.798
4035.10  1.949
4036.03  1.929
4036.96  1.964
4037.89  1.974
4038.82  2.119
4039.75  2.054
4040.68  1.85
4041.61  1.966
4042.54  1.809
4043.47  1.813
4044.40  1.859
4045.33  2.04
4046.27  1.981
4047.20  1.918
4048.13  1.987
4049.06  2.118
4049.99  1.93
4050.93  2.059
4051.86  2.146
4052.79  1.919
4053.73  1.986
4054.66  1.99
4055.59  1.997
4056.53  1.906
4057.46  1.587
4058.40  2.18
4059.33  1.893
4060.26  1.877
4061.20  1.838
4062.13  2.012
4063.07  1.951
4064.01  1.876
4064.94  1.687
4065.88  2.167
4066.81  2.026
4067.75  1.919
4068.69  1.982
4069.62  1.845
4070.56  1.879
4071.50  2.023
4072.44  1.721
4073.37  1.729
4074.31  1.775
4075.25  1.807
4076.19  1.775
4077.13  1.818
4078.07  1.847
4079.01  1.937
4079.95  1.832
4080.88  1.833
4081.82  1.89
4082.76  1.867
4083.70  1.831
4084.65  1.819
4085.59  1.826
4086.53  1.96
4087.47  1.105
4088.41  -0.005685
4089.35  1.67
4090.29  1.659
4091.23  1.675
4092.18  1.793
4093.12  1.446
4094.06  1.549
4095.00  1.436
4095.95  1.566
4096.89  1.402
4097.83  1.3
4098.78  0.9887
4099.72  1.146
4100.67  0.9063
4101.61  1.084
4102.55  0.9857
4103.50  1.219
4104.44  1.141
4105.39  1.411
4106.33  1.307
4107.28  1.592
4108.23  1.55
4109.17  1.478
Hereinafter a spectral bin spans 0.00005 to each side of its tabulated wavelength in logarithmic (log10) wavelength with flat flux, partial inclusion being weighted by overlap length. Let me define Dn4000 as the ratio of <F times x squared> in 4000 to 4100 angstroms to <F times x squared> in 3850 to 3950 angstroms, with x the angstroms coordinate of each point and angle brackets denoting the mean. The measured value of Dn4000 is 1.3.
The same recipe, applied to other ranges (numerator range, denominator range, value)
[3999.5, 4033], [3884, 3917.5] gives 1.40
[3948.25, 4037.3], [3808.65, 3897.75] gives 1.28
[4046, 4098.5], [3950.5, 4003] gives 1.26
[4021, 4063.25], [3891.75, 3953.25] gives 1.32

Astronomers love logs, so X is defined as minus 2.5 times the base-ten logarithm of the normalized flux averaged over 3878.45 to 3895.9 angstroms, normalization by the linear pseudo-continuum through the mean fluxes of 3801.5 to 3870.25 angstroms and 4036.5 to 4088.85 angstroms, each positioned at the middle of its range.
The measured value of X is 0.304 mag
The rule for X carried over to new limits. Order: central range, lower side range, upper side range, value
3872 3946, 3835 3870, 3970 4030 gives 0.08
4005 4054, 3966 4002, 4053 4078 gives -0.13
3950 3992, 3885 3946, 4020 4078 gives 0.20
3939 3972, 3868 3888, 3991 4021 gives 0.16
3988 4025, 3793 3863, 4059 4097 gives -0.13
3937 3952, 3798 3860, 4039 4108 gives -0.08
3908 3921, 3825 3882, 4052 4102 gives -0.19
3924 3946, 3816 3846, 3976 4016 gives 0.06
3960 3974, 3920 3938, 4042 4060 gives 0.50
